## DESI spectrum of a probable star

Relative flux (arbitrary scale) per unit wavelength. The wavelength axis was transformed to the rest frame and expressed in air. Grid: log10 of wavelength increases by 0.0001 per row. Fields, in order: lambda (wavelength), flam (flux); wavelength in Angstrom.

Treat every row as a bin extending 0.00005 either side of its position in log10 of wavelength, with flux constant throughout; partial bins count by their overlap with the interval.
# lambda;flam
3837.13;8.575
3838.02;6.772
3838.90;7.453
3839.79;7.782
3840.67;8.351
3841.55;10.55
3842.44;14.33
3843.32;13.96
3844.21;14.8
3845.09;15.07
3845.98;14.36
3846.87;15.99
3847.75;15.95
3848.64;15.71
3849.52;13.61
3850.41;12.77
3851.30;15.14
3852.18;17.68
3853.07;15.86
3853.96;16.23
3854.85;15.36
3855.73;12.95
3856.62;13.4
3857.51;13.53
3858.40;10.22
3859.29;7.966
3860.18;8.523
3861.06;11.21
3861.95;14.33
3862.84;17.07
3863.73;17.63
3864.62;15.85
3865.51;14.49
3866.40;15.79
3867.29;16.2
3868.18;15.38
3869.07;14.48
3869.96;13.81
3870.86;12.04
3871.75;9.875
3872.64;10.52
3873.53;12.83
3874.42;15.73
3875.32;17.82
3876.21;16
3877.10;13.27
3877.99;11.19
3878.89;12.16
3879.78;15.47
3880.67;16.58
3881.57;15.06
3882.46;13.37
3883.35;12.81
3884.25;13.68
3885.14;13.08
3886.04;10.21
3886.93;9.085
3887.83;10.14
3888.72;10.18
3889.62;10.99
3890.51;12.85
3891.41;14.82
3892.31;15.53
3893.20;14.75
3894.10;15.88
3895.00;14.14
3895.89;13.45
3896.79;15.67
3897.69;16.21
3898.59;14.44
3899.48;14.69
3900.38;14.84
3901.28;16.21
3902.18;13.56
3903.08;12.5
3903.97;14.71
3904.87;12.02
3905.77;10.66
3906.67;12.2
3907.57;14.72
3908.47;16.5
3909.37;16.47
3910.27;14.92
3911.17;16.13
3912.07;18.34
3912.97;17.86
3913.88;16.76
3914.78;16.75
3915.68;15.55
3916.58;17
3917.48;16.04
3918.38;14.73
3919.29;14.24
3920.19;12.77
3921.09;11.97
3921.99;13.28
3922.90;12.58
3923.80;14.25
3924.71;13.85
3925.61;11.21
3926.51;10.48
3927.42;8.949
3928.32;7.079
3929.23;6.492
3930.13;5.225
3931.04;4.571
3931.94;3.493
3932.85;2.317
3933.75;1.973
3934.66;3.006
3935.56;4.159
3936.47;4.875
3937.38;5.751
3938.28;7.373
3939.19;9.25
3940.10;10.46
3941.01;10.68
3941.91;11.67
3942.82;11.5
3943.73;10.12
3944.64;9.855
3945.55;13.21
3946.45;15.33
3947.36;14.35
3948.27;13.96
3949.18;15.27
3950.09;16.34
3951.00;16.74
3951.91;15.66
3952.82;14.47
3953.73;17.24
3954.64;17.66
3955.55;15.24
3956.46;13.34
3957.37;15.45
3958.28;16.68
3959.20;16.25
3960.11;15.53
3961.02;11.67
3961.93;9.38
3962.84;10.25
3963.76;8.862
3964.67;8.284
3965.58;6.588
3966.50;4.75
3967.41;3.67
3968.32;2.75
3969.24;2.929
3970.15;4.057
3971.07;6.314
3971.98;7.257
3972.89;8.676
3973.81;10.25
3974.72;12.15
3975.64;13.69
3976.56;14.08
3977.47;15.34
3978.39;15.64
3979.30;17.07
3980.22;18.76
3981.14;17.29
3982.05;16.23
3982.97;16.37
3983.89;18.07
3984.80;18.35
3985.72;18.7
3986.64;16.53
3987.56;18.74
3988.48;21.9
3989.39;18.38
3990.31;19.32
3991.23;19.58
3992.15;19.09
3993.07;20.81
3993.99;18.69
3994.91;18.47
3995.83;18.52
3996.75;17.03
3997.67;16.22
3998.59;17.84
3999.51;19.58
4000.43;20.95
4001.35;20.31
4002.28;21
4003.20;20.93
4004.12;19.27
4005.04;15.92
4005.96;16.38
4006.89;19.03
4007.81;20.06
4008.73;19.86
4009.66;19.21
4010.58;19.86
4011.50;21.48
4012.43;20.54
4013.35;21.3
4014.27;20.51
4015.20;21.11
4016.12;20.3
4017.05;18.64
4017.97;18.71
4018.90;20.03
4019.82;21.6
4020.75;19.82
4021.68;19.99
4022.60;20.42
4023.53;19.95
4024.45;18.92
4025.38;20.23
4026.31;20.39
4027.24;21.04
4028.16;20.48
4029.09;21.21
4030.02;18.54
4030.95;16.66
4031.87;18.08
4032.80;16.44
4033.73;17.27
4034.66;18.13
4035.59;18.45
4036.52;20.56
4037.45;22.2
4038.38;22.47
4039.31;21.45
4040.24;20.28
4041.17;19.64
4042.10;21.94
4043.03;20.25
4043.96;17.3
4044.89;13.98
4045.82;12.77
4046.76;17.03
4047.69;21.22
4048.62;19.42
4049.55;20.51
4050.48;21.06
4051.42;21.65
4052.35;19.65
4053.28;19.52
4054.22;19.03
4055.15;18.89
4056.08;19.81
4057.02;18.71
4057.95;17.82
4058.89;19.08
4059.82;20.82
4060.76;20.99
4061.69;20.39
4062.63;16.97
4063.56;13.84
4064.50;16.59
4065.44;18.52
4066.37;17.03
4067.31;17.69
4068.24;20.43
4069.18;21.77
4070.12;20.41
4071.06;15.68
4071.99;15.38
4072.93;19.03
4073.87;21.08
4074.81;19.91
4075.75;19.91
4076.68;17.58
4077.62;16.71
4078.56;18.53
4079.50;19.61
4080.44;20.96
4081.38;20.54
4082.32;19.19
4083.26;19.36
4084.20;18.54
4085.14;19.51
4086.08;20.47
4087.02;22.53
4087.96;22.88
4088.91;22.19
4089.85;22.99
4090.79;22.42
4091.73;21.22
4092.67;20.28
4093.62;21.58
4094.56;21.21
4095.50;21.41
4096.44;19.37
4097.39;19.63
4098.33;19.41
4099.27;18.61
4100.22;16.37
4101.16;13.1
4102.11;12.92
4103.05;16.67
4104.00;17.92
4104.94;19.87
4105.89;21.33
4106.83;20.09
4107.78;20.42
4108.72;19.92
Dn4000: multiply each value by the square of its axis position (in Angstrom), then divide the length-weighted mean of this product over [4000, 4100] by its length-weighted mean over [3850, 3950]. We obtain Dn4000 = 1.7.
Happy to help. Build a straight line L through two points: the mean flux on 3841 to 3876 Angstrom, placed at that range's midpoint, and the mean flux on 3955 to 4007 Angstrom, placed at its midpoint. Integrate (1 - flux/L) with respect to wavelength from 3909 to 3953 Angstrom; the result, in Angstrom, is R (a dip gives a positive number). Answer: 8.8 Angstrom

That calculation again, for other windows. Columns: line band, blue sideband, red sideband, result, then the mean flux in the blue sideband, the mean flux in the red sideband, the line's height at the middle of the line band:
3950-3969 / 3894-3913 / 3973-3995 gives 4.97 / 14.7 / 17.1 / 16.4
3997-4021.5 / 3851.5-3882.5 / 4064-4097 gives -2.41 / 14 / 19.8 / 17.9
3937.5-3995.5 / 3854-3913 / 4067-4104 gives 9.59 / 13.8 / 19.4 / 16.1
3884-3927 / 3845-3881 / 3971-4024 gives 3.80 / 14.1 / 18.1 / 15.4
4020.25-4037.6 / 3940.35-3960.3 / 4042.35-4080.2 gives -1.94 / 14.3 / 18.7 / 17.4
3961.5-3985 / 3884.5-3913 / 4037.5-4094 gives 7.87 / 13.9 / 19.5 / 16.4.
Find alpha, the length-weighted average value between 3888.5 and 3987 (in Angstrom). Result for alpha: 12.4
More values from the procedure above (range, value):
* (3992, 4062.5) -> 19.4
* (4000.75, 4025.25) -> 19.8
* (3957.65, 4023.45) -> 16.1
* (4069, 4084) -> 19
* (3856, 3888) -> 13.4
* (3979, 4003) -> 18.6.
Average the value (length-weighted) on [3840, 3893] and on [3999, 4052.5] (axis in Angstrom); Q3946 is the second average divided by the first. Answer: 1.4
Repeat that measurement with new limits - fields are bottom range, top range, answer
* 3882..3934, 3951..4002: 1.14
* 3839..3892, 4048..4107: 1.44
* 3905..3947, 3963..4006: 1.33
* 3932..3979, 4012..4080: 1.81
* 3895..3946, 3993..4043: 1.66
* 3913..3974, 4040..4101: 1.80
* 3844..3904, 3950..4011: 1.09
